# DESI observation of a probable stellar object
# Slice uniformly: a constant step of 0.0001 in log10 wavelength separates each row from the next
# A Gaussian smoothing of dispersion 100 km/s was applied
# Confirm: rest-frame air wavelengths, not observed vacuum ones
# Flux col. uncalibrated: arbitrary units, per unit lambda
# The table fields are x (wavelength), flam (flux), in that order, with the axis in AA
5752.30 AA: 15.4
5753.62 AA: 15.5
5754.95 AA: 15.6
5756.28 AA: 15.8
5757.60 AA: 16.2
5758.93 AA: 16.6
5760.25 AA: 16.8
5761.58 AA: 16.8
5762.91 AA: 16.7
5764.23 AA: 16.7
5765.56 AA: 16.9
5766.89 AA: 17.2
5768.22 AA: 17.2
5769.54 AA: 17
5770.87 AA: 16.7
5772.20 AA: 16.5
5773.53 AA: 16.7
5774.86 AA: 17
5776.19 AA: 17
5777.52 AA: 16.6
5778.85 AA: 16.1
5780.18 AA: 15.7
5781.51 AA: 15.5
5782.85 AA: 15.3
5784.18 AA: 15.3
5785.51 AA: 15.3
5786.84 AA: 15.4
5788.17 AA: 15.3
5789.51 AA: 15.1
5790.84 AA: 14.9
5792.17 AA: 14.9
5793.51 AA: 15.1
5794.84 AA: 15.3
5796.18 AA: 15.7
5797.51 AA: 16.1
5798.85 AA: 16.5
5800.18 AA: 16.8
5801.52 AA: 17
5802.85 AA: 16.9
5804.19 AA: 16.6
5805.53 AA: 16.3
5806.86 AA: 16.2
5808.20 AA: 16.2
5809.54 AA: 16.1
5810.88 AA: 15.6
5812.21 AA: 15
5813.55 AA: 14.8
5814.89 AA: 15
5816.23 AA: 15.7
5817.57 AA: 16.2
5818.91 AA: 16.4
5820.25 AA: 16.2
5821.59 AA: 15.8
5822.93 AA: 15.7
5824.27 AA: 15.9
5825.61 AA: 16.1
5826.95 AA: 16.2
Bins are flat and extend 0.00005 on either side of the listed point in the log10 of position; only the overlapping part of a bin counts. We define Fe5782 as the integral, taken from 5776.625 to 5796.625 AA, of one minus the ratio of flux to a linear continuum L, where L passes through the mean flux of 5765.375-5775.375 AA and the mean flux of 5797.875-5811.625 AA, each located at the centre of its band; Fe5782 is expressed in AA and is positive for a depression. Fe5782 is 1.5 AA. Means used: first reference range 16.9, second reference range 16.4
